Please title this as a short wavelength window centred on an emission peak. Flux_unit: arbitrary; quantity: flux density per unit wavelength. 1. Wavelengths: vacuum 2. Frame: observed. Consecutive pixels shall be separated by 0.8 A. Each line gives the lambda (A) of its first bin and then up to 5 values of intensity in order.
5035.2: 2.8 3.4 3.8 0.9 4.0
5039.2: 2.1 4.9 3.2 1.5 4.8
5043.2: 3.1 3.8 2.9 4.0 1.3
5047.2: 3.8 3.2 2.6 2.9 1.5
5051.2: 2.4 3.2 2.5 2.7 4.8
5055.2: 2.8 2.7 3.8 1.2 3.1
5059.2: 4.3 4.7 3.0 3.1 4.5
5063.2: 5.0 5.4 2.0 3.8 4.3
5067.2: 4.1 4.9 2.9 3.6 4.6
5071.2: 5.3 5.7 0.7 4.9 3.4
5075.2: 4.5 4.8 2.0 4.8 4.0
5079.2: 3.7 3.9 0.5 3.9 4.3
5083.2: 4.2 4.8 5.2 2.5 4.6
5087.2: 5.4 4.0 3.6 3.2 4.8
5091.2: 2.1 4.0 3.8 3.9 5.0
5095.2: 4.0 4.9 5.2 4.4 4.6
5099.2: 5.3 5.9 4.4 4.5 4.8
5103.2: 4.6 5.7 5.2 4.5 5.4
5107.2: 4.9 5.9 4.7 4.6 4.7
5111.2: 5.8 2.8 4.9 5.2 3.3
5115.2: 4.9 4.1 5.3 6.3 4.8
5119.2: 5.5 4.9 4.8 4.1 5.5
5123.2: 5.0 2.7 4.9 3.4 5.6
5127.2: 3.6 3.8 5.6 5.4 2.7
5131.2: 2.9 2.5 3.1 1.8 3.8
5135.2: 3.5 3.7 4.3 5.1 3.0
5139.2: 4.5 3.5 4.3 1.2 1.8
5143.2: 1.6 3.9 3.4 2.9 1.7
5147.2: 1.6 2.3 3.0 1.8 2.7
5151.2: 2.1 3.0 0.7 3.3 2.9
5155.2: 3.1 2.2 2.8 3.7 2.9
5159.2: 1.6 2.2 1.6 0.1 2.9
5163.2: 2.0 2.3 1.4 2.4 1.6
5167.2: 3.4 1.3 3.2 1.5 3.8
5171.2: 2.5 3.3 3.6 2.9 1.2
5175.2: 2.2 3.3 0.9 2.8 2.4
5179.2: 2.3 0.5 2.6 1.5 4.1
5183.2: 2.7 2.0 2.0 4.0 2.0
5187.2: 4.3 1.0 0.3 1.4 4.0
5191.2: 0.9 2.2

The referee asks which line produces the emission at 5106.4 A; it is C III] 1909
